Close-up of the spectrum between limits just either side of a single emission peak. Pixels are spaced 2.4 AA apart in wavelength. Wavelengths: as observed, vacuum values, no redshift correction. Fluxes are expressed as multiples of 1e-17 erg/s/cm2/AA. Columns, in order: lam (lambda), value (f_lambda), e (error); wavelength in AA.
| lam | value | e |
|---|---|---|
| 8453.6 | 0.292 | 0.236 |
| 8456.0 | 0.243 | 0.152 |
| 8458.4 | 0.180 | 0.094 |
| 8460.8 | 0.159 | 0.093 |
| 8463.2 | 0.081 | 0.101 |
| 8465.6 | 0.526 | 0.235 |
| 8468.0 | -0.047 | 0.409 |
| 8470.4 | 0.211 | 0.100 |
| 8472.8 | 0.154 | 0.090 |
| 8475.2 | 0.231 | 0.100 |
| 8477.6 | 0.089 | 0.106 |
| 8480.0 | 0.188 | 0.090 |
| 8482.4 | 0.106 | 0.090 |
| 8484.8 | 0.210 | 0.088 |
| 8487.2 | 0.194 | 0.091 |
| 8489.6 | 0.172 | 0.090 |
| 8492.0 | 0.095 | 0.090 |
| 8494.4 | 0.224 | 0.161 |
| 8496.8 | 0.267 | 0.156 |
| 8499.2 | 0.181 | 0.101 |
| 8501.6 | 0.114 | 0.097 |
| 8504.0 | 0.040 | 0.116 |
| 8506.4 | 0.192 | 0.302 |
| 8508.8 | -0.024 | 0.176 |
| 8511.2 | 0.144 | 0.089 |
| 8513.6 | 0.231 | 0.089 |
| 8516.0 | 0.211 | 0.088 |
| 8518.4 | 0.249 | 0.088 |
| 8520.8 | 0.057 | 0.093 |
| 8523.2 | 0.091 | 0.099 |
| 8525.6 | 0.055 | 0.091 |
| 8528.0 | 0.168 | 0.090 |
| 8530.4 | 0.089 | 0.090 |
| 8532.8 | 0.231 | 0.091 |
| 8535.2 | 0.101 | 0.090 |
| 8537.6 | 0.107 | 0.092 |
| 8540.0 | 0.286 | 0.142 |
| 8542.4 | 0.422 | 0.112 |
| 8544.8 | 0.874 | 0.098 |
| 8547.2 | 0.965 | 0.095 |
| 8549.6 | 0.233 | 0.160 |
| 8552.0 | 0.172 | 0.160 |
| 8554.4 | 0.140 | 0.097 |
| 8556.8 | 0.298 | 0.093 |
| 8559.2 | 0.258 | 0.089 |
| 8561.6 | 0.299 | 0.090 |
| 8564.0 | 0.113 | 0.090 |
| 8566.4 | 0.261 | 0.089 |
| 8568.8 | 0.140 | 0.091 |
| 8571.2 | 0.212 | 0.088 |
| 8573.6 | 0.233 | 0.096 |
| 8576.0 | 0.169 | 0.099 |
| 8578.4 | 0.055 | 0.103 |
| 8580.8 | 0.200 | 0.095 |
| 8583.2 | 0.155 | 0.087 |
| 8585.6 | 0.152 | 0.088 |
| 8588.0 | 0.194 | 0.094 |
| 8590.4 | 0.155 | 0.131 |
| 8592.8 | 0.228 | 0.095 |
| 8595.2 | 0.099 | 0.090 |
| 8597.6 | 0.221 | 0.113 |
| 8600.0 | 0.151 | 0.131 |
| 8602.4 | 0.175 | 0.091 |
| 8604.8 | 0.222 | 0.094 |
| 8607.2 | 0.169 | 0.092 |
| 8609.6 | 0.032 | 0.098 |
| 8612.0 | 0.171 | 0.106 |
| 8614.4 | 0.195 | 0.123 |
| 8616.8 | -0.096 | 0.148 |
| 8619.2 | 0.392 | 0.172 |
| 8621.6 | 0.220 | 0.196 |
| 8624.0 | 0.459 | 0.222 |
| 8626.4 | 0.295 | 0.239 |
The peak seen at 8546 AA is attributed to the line H-beta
